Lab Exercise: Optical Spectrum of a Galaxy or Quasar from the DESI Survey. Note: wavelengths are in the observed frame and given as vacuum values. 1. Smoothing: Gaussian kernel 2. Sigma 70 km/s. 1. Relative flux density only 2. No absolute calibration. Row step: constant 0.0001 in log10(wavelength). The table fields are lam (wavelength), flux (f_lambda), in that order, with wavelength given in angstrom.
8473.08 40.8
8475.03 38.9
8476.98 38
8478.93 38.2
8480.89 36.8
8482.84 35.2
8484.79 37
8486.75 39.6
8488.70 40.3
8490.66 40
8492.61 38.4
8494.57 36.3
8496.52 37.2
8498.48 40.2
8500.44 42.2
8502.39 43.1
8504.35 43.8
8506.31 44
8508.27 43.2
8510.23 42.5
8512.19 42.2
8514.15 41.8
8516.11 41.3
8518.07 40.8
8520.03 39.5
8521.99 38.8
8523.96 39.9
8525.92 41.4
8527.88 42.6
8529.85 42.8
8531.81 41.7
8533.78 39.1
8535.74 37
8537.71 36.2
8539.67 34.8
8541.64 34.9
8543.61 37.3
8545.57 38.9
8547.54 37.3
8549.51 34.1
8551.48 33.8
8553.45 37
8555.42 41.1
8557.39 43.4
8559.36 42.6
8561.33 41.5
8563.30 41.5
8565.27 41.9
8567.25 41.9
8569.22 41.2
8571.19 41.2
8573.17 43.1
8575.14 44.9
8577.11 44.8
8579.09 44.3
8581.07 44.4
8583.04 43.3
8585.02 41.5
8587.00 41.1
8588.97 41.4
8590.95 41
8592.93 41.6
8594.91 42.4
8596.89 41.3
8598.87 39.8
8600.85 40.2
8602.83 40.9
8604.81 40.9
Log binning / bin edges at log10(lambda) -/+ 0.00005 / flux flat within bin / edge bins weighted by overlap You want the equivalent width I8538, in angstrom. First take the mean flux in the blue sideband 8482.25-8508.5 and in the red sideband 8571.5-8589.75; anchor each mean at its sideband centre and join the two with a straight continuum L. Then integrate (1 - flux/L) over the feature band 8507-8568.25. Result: 2.6 angstrom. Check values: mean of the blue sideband 40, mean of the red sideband 43.1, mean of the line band 39.8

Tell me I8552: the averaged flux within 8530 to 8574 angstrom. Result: 39.2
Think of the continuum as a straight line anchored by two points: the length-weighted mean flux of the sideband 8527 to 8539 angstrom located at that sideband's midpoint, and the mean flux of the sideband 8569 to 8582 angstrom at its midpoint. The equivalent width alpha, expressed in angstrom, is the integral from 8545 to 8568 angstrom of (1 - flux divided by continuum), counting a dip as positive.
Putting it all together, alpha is 1.3 angstrom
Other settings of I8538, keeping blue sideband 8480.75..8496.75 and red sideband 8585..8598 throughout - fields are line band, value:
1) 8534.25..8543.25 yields 0.8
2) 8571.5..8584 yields -0.9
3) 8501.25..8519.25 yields -1.8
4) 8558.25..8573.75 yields -0.5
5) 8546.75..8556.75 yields 0.8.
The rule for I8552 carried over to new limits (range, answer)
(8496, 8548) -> 40.2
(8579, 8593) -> 42.2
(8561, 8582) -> 42.8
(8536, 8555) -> 36.2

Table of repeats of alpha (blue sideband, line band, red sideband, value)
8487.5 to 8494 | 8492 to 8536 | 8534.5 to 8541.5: -3.8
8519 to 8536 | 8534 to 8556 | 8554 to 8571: 2.4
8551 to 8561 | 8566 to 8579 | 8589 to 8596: -0.7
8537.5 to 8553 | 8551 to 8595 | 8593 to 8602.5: -3.7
